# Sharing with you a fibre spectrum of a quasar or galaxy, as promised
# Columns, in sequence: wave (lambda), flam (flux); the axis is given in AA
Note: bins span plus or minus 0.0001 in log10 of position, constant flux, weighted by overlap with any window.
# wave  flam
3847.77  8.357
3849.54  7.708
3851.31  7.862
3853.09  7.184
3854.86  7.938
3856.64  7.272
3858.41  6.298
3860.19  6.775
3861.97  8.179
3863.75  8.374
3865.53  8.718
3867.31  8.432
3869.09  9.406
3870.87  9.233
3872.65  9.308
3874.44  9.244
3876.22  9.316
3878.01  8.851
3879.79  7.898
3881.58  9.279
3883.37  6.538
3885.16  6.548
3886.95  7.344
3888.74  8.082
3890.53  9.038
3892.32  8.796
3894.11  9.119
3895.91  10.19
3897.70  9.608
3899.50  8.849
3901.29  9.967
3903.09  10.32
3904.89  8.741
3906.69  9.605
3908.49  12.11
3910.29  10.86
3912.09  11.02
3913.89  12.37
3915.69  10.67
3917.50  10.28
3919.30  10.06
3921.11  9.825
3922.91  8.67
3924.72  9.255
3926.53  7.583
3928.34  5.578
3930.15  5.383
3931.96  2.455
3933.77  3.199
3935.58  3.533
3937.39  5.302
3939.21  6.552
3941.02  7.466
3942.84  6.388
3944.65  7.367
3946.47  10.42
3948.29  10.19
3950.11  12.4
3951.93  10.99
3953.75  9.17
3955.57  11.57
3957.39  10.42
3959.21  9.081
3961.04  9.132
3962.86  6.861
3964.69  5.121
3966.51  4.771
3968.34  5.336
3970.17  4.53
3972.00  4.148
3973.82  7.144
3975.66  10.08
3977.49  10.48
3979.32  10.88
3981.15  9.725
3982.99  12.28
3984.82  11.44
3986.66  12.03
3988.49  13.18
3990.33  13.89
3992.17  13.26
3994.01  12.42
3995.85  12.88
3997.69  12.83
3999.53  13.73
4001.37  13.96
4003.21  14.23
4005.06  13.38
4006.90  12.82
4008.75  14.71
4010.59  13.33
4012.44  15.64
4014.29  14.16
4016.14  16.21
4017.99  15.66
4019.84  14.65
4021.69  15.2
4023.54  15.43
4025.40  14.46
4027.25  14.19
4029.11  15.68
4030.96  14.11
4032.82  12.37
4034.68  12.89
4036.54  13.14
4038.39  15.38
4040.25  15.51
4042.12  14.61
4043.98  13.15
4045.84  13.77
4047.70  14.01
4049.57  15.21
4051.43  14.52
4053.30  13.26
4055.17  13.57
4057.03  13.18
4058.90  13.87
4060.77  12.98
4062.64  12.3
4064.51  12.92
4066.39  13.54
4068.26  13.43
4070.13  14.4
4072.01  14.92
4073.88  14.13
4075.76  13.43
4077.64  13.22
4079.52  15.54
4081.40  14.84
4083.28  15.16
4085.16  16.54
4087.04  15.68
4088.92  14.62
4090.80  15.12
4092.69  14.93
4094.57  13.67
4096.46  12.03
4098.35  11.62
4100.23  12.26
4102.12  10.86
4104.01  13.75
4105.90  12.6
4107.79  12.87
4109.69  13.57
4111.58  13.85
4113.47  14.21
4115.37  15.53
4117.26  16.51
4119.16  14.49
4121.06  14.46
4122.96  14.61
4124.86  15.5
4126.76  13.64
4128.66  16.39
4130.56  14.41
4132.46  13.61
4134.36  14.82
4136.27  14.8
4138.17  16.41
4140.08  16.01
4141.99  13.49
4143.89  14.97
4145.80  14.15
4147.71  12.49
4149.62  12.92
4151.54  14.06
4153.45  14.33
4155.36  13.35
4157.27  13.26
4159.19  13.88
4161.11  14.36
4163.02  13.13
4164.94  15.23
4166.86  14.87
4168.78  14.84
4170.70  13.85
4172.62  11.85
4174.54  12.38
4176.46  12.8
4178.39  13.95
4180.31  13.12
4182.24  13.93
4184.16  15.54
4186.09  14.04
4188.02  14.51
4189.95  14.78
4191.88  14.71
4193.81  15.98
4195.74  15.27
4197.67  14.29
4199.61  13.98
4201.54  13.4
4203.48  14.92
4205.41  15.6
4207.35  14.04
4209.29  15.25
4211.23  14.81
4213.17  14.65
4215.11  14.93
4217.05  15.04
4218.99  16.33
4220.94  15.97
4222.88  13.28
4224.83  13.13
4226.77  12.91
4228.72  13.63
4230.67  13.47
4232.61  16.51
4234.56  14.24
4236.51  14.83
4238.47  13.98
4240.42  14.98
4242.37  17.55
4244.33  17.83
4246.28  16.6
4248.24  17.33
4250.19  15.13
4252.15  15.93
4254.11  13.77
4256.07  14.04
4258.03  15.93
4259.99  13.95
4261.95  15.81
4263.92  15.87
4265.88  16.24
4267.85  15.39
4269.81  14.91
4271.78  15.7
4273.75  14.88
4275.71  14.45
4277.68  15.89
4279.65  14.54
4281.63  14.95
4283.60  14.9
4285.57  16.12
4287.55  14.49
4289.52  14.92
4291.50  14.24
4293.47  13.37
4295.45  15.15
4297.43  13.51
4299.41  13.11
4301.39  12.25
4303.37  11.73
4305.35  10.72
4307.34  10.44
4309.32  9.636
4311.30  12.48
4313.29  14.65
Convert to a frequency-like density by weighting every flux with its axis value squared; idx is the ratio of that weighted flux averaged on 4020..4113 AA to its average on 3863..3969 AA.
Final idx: 1.76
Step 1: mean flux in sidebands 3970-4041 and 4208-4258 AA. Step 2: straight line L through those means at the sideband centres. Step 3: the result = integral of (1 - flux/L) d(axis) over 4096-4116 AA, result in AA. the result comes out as 1.3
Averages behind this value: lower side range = 13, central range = 13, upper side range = 15.1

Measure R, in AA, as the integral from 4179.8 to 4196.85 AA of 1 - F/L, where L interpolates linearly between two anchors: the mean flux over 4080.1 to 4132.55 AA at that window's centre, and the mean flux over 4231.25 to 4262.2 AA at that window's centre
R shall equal 0.3 AA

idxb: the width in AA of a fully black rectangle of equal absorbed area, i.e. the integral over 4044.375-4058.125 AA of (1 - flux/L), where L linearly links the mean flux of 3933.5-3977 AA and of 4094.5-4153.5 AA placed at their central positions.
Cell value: -3.2 AA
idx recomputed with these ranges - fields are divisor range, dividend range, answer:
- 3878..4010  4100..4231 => 1.69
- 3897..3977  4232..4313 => 2.07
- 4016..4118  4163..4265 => 1.12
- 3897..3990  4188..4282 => 1.98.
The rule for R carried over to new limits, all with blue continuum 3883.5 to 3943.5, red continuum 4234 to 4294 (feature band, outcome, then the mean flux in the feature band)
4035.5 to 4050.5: -4.8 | 14.3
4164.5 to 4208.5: -1.7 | 14.2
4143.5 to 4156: -0.7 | 13.7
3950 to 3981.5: 3.4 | 8.31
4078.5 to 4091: -3.9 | 15.4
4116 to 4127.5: -2.3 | 14.9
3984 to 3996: -3.5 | 12.7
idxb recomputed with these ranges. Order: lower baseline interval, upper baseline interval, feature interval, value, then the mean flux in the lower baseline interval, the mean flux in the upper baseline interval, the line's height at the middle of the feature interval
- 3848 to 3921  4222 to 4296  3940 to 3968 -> 3.9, 8.94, 15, 10.1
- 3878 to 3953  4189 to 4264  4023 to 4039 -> -4.7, 8.54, 15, 10.9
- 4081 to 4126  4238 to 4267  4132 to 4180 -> 2.3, 14.1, 15.7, 14.7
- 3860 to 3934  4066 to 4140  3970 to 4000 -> 0.4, 8.76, 14.3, 11.1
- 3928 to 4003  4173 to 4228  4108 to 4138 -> -4.9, 9.05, 14.4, 12.6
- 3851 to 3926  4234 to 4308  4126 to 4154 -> -3.7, 8.99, 14.7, 12.8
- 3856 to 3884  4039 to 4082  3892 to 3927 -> -1.6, 8.35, 13.9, 9.5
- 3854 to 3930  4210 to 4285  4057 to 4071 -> -1.7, 8.91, 15.1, 11.9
